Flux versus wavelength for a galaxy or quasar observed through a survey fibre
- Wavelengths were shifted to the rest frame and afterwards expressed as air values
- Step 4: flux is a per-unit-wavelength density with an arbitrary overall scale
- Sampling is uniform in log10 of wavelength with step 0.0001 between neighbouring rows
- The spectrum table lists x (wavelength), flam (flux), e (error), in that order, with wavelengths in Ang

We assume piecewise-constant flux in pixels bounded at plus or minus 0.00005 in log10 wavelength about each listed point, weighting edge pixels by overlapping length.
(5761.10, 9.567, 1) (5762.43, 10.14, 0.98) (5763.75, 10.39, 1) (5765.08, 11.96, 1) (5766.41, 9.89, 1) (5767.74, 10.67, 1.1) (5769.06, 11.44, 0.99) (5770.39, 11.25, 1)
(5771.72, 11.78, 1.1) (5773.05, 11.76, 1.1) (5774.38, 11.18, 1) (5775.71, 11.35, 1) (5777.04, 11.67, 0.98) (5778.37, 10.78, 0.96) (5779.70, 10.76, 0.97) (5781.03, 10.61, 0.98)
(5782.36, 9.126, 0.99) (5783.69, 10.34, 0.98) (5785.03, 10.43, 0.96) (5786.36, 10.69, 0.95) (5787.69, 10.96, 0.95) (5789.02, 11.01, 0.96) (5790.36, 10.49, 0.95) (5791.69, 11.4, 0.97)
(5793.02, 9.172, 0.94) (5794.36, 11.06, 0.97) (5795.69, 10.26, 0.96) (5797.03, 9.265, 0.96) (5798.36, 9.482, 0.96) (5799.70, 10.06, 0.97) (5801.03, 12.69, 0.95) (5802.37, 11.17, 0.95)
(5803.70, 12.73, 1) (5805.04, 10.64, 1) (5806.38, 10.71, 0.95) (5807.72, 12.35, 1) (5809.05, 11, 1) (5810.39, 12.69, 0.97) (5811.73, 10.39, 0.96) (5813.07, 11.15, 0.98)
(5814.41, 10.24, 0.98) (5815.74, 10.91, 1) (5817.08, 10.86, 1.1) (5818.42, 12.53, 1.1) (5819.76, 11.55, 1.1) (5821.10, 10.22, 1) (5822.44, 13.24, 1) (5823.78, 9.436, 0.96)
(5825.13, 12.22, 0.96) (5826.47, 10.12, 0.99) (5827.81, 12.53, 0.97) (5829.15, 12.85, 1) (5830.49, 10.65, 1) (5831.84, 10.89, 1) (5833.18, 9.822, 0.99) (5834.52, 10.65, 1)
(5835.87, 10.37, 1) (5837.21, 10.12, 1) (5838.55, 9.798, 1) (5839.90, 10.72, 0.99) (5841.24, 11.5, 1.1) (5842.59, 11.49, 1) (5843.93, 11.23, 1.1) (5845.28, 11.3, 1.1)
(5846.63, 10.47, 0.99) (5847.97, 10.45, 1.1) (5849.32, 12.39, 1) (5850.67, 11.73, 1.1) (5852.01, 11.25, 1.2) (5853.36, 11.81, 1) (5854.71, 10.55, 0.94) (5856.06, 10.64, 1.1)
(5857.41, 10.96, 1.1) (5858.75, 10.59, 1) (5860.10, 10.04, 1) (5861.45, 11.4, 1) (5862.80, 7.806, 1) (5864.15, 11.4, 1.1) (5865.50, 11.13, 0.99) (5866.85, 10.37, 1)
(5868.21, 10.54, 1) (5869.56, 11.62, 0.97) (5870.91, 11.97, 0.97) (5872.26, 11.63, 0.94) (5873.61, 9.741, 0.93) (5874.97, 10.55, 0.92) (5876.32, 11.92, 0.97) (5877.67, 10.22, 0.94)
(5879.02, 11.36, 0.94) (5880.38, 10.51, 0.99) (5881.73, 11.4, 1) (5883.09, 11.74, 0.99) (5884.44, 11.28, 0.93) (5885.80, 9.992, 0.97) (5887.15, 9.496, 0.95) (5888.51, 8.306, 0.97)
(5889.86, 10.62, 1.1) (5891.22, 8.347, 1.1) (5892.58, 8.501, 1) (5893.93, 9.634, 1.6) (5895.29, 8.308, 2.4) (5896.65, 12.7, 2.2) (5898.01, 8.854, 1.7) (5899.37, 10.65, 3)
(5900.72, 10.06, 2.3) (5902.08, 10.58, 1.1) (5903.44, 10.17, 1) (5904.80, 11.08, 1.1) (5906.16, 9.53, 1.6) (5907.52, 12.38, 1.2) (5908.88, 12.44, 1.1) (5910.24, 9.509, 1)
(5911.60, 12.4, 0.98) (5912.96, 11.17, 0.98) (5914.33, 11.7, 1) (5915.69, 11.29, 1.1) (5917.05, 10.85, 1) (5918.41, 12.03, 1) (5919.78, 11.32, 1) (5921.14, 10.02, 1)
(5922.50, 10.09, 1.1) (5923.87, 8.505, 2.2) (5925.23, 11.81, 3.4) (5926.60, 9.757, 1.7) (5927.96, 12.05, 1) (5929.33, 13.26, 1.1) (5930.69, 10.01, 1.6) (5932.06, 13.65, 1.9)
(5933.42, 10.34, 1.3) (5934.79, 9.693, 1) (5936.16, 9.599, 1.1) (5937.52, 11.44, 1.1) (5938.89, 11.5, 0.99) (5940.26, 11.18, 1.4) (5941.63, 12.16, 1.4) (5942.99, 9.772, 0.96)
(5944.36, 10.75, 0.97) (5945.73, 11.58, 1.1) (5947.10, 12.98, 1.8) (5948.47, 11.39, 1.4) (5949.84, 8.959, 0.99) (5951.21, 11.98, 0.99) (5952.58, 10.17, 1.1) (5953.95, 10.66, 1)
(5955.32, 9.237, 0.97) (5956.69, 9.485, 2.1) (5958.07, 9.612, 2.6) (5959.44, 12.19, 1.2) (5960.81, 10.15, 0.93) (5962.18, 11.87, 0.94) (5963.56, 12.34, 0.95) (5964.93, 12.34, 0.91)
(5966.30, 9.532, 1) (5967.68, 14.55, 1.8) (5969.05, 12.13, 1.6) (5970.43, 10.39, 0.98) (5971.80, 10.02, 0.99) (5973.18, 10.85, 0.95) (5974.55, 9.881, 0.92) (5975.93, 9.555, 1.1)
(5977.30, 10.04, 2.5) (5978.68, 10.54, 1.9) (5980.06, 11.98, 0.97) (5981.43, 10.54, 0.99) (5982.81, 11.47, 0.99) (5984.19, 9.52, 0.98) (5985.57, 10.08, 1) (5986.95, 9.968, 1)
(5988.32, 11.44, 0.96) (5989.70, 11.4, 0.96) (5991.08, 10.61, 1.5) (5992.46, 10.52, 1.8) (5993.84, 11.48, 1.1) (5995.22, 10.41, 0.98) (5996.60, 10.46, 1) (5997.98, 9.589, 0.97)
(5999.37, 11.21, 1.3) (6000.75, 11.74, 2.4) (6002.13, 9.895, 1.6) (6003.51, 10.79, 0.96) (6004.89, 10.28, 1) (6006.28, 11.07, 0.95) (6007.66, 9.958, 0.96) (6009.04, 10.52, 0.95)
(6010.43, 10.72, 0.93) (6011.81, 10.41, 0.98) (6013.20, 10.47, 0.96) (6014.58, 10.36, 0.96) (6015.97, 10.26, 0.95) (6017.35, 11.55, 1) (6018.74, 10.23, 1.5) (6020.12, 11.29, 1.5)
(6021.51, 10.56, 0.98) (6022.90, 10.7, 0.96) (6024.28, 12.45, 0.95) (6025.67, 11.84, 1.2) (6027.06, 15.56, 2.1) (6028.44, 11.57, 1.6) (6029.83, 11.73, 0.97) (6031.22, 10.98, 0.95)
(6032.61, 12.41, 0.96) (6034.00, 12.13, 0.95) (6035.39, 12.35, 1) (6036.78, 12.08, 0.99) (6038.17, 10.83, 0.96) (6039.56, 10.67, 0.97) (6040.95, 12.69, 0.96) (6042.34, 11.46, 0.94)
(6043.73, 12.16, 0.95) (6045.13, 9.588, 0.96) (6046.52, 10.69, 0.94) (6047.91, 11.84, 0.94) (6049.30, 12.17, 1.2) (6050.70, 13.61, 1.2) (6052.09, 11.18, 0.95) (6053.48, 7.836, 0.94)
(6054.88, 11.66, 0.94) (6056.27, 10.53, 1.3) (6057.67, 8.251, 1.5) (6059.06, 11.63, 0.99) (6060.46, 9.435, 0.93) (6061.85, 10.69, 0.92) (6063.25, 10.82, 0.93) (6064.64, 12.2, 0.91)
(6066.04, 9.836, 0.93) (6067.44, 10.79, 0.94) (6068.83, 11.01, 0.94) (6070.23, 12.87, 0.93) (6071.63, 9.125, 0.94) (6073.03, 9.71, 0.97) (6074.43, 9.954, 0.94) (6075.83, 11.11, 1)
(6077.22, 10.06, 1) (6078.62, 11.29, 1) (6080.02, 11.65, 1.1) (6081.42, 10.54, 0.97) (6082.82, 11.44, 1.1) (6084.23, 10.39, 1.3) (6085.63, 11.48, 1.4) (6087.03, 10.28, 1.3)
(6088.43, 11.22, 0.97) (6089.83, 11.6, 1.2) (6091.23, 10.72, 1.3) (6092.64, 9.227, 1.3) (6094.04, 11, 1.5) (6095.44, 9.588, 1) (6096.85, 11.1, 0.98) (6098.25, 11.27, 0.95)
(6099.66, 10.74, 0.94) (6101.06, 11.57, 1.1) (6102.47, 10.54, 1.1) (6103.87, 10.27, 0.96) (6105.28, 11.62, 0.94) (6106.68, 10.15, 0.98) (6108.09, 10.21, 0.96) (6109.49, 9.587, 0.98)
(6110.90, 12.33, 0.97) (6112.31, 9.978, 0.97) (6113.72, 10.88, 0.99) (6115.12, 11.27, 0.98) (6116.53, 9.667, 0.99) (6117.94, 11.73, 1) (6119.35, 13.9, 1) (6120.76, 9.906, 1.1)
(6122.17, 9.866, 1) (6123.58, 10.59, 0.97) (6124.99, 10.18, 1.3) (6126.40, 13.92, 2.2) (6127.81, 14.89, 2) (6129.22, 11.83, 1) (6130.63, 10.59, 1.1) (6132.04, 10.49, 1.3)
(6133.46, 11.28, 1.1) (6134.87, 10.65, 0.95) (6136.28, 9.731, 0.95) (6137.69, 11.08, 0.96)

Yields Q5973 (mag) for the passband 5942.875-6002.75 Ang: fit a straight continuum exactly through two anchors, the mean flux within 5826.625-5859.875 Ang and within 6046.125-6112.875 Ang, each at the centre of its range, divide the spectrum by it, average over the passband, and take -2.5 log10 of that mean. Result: 0.007 mag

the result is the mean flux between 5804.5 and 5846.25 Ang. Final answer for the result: 11.1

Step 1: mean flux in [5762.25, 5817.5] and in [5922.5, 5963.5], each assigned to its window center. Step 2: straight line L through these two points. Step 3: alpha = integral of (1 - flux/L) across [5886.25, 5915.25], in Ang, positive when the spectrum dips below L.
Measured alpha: 1.5 Ang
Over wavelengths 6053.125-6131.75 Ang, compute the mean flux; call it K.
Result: 10.8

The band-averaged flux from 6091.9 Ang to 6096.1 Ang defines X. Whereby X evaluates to 9.95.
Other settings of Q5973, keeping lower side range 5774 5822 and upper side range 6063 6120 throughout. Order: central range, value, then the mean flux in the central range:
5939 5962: 0.01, 10.8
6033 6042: -0.09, 11.8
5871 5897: 0.06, 10.3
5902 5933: -0.02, 11.1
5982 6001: 0.02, 10.7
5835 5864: 0.01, 10.8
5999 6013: 0.02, 10.6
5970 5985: 0.04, 10.4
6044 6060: 0.00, 10.8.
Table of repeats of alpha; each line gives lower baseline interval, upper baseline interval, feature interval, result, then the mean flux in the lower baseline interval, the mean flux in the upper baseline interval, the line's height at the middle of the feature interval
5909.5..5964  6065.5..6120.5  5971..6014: 1.3 Ang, 11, 10.8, 10.9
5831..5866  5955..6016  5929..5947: -0.7 Ang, 10.8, 10.7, 10.7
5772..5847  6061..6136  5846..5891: 0.8 Ang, 11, 10.9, 10.9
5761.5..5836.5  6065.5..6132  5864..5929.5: 1.6 Ang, 11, 10.9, 10.9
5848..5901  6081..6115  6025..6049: -2.5 Ang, 10.6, 10.7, 10.7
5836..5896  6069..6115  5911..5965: -1.8 Ang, 10.6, 10.7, 10.7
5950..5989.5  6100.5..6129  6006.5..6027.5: -0.3 Ang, 10.8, 11.2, 10.9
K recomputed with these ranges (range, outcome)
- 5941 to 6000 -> 10.8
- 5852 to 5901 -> 10.5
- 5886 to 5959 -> 10.6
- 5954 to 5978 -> 10.8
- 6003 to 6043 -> 11.3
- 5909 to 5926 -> 10.9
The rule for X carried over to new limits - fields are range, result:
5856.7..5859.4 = 10.8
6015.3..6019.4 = 10.7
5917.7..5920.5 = 11.6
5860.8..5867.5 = 10.4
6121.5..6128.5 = 11.9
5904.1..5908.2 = 11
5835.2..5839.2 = 10.1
